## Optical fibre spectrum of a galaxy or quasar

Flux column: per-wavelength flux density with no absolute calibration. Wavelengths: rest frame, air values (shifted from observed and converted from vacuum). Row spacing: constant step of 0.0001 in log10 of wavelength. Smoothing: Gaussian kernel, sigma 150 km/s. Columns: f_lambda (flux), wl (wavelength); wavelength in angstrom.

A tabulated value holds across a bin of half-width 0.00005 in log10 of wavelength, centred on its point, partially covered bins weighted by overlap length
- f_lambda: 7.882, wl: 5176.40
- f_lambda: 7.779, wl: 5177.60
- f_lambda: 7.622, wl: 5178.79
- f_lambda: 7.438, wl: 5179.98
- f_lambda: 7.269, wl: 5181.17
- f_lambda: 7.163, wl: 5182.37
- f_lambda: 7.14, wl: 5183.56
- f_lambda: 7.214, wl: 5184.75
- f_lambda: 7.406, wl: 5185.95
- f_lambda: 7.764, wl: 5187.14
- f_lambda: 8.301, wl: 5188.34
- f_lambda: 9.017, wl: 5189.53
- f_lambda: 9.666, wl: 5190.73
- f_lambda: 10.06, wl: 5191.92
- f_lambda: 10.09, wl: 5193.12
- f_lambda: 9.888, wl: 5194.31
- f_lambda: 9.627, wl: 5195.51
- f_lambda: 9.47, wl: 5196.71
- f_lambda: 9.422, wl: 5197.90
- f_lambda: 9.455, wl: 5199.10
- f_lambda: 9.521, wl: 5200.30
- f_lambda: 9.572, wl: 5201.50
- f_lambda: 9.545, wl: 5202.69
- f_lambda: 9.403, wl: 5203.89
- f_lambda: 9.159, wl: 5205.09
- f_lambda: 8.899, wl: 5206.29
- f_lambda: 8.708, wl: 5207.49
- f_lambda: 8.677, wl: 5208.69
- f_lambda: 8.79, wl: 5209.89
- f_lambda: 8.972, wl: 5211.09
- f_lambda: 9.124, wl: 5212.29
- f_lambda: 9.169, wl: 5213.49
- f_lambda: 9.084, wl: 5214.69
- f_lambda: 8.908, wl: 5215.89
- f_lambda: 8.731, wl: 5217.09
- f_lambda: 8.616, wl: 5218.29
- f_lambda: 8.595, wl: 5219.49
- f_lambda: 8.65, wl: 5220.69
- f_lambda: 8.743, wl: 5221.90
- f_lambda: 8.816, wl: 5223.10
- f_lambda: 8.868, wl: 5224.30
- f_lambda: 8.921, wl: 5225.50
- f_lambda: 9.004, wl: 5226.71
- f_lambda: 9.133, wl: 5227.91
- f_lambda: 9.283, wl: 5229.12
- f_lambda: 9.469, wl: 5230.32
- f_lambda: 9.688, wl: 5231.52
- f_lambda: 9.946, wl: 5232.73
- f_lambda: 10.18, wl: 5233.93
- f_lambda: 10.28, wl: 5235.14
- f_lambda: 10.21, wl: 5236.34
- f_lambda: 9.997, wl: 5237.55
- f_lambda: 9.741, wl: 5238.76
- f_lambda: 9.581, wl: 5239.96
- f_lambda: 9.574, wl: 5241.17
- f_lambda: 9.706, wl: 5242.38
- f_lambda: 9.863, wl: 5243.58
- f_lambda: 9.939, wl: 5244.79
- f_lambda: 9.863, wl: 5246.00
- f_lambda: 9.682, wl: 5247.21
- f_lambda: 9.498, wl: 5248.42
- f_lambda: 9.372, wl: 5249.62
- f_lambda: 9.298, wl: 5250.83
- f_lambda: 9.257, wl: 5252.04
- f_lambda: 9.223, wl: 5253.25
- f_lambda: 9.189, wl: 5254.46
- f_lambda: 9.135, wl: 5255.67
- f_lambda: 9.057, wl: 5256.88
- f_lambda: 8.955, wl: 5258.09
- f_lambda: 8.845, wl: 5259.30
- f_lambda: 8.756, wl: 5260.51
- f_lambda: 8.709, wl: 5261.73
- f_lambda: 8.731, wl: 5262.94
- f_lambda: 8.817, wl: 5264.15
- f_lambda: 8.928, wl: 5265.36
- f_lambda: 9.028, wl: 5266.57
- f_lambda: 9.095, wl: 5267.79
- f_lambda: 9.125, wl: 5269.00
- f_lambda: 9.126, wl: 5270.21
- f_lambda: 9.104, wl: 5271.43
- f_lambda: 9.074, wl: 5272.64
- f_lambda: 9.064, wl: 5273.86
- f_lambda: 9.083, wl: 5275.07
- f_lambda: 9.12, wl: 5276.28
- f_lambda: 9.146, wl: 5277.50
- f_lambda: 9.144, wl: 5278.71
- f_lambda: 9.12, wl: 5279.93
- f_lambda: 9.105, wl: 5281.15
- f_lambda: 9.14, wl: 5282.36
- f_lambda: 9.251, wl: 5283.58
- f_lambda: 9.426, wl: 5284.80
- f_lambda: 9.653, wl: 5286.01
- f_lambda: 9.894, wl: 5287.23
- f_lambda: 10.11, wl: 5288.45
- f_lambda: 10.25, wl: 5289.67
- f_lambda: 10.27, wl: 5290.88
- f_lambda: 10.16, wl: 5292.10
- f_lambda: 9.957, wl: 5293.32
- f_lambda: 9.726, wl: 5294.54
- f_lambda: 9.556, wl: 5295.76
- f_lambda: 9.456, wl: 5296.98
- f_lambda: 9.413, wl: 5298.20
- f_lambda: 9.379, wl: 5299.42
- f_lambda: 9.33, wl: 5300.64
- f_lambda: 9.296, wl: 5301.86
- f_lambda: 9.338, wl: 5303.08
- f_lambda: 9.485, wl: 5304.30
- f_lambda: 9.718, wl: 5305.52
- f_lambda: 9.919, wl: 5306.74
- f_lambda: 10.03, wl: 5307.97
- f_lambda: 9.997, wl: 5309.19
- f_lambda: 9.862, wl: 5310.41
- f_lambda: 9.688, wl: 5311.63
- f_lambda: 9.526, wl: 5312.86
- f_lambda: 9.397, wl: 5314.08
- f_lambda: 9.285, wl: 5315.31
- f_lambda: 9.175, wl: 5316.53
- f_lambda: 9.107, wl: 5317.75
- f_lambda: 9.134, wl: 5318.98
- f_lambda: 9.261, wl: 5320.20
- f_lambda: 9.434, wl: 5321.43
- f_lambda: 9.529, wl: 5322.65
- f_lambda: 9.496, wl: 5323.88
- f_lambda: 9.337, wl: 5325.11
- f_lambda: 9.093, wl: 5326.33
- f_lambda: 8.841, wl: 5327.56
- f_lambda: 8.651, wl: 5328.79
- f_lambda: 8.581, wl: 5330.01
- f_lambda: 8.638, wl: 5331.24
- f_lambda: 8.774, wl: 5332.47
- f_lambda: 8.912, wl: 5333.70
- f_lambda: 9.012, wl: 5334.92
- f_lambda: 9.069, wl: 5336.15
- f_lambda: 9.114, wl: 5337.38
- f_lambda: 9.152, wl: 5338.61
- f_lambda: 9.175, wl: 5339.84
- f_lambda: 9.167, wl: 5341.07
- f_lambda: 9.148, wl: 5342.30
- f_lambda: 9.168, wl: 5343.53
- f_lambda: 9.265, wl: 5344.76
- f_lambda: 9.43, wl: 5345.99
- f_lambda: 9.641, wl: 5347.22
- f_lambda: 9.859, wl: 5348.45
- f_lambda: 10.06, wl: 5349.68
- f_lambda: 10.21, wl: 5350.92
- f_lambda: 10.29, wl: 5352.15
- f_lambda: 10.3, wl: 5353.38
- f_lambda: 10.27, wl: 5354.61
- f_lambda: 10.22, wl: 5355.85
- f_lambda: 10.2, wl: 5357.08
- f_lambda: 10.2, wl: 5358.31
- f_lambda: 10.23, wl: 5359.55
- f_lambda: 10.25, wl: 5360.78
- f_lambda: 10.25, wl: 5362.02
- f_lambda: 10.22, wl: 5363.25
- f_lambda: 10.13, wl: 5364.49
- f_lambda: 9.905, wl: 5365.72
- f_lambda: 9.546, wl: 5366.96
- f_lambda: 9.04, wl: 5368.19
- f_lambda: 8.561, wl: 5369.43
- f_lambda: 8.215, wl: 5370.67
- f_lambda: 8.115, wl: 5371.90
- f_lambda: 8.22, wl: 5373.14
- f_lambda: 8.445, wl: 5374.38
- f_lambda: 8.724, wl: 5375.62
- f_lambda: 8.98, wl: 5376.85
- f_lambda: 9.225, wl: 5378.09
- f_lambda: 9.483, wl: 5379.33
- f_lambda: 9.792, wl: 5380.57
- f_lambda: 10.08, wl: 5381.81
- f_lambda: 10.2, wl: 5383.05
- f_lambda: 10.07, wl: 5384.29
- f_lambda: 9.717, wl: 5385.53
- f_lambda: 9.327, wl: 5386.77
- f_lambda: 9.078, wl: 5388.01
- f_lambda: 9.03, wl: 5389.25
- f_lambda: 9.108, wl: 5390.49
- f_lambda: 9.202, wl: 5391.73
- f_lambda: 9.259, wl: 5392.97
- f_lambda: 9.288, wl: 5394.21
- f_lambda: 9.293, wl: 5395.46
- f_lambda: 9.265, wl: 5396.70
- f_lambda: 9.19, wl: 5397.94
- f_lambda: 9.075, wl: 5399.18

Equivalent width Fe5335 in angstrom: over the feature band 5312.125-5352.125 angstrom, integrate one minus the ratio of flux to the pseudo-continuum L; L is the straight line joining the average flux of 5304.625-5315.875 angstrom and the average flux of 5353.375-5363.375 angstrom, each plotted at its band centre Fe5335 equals 2.8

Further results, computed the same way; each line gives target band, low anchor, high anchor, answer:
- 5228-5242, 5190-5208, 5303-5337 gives -0.5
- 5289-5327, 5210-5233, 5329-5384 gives -1.1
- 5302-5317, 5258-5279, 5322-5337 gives -1.0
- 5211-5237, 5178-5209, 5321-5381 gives -1.0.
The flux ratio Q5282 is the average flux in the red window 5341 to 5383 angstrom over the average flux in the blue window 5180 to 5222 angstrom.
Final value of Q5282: 1.1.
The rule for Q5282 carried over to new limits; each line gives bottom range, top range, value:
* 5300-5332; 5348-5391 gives 1.03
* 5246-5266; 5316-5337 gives 0.99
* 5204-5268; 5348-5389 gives 1.04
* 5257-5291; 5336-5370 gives 1.06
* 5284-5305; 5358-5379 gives 0.96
